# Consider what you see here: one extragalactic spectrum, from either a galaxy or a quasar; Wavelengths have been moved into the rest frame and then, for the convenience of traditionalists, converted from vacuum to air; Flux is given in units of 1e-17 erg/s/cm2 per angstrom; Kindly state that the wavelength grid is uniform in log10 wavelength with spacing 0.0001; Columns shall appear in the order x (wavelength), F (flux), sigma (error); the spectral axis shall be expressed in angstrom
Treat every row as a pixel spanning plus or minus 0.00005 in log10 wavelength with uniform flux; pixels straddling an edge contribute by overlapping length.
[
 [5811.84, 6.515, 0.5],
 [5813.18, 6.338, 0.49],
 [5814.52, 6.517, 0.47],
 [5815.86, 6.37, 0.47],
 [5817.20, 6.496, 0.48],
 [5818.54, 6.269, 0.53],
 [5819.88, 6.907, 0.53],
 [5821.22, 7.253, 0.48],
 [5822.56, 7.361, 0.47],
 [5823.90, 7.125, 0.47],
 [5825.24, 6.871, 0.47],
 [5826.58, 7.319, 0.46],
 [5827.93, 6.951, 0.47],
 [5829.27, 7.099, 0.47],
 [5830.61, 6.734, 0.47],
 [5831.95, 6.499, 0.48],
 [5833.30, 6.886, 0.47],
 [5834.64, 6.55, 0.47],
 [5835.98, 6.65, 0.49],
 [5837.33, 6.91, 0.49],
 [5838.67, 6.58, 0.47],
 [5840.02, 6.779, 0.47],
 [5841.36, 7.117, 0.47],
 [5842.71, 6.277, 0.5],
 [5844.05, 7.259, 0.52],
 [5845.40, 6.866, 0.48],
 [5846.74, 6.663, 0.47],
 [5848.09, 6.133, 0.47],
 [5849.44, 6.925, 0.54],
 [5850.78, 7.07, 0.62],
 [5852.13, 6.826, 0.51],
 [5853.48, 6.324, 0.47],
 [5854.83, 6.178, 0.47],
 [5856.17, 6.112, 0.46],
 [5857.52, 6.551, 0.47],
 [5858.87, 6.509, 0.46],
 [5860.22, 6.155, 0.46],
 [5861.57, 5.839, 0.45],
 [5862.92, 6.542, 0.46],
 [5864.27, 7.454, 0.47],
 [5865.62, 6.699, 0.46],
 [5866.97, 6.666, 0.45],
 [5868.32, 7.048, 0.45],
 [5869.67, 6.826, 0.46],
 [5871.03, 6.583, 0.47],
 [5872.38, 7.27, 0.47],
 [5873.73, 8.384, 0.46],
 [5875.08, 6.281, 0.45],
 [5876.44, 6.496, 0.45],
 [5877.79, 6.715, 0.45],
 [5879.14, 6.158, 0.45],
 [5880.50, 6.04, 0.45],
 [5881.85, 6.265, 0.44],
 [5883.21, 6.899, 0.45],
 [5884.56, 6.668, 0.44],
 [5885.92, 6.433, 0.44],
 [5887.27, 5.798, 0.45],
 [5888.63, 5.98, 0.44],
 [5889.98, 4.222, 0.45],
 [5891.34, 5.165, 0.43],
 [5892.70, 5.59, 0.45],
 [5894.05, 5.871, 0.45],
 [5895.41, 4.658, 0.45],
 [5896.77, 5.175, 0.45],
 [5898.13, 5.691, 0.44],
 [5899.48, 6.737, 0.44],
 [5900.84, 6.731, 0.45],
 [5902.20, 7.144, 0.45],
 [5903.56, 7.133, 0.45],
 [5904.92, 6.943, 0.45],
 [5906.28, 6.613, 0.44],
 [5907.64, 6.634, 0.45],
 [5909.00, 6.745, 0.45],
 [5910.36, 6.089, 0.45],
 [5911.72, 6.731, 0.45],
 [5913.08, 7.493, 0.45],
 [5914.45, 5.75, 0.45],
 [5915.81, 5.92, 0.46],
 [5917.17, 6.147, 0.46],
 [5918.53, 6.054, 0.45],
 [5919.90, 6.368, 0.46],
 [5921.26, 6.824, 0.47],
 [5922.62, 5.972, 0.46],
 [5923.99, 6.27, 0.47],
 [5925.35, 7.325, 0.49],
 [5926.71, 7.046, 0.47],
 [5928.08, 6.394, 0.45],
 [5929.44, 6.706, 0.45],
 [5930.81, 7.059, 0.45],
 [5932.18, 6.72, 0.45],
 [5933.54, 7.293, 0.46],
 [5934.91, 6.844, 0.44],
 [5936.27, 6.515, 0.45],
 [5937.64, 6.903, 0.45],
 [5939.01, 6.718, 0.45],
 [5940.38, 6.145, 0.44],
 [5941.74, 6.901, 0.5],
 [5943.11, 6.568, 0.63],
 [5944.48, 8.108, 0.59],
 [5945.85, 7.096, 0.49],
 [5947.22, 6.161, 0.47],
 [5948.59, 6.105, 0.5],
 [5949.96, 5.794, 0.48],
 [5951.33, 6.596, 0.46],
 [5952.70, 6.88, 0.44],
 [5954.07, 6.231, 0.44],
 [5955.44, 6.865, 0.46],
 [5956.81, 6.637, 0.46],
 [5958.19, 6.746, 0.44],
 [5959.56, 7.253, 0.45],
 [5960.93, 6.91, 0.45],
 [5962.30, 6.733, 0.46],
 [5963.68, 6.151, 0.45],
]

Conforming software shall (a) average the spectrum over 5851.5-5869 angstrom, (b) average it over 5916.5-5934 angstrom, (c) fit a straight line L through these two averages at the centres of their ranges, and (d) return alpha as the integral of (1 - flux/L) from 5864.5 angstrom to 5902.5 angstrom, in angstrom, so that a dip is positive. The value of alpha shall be 1.5 angstrom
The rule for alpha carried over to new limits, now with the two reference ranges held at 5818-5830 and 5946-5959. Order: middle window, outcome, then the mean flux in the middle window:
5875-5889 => 0.9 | 6.35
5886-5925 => 2.9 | 6.17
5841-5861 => 0.9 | 6.59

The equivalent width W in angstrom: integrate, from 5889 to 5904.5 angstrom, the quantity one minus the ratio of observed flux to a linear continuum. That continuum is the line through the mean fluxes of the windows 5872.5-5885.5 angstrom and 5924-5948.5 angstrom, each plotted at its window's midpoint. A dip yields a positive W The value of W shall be 2.0 angstrom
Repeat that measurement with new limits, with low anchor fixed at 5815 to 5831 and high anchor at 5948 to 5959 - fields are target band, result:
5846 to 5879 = 0.50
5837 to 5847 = 0.04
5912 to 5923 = 0.44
